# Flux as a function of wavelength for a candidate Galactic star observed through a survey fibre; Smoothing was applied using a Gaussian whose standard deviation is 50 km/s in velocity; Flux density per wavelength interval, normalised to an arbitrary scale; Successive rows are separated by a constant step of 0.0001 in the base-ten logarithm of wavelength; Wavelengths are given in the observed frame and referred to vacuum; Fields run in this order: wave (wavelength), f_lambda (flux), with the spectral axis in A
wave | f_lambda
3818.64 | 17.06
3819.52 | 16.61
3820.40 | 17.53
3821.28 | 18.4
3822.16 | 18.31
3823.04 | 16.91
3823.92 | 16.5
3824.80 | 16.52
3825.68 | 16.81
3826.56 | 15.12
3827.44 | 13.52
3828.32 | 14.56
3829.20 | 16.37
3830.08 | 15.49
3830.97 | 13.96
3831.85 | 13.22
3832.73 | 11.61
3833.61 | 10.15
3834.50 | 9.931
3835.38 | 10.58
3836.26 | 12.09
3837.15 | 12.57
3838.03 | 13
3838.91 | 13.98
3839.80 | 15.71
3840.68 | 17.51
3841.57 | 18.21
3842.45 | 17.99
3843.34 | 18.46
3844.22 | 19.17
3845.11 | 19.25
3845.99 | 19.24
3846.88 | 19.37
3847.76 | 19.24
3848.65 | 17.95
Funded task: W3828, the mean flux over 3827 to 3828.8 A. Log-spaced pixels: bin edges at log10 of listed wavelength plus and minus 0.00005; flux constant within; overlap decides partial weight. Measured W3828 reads 14.1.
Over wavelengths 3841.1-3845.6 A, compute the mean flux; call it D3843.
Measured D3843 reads 18.6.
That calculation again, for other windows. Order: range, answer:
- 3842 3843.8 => 18.3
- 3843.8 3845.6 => 19.2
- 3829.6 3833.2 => 13.6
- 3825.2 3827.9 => 15.2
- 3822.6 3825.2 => 16.7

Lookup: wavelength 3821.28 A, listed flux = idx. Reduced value 18.4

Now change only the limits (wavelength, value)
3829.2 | 16.37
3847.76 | 19.24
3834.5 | 9.931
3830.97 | 13.96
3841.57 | 18.21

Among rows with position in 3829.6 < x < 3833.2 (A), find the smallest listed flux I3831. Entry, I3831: 11.61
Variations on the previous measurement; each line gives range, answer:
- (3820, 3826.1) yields 16.5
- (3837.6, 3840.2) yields 13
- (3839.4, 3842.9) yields 15.71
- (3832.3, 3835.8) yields 9.931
